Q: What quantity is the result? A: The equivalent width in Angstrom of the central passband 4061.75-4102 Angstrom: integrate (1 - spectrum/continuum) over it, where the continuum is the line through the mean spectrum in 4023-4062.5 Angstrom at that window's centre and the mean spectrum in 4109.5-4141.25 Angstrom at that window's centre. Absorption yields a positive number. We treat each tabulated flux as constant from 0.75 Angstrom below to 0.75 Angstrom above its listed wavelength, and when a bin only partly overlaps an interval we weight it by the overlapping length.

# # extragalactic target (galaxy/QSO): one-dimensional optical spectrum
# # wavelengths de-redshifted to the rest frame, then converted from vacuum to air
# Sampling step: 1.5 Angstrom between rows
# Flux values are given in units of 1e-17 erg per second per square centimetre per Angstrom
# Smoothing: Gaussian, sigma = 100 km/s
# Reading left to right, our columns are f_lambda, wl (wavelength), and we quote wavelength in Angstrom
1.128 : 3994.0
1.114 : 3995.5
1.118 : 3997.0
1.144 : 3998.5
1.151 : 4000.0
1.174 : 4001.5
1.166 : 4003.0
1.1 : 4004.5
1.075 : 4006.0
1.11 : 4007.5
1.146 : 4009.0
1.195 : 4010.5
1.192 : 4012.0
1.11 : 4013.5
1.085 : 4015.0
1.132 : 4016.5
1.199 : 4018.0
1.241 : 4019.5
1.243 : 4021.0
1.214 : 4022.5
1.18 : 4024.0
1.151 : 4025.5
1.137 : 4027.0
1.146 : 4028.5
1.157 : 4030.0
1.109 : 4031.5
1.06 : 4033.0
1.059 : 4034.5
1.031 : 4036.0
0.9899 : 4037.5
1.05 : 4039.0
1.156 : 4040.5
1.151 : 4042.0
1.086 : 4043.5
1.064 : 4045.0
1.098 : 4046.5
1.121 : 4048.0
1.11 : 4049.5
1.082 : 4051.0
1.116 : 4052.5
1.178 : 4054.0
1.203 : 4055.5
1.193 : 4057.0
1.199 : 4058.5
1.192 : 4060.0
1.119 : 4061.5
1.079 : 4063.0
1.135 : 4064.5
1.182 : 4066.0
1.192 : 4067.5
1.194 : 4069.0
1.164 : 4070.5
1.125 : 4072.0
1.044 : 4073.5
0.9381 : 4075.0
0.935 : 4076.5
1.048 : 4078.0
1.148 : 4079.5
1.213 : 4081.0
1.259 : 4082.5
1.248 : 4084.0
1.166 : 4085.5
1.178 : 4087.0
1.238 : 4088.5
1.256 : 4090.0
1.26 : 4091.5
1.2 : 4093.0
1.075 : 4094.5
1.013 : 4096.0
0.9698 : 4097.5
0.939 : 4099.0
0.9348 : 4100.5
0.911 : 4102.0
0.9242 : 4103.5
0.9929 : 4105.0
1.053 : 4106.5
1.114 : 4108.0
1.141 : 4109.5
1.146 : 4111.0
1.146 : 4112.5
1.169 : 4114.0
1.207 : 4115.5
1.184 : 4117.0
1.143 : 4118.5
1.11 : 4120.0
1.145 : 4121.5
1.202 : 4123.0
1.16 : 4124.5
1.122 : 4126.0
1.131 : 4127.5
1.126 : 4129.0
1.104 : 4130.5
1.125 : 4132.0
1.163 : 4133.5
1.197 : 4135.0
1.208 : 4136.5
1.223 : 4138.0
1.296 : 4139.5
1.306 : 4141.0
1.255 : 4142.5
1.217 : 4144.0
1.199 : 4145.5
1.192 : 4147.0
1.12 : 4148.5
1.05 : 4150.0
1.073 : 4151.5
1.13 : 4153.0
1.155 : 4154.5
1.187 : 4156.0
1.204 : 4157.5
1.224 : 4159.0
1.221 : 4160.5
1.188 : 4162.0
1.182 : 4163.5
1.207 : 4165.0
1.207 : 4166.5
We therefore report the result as 1.0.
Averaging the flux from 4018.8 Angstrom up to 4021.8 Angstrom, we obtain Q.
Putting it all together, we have 1.24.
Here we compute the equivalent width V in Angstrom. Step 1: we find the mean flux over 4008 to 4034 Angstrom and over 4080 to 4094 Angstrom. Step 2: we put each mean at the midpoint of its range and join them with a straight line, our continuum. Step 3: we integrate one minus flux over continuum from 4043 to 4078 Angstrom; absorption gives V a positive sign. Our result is 2.2 Angstrom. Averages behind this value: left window 1.16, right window 1.22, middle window 1.12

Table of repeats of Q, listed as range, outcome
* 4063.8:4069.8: 1.18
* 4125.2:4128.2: 1.13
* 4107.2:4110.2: 1.13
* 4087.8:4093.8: 1.24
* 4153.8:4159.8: 1.19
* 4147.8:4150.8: 1.08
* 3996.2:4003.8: 1.15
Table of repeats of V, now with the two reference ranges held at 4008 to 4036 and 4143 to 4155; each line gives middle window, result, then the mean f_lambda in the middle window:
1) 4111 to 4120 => -0.14 Angstrom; 1.16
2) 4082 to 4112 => 1.21 Angstrom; 1.1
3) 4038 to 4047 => 0.40 Angstrom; 1.1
